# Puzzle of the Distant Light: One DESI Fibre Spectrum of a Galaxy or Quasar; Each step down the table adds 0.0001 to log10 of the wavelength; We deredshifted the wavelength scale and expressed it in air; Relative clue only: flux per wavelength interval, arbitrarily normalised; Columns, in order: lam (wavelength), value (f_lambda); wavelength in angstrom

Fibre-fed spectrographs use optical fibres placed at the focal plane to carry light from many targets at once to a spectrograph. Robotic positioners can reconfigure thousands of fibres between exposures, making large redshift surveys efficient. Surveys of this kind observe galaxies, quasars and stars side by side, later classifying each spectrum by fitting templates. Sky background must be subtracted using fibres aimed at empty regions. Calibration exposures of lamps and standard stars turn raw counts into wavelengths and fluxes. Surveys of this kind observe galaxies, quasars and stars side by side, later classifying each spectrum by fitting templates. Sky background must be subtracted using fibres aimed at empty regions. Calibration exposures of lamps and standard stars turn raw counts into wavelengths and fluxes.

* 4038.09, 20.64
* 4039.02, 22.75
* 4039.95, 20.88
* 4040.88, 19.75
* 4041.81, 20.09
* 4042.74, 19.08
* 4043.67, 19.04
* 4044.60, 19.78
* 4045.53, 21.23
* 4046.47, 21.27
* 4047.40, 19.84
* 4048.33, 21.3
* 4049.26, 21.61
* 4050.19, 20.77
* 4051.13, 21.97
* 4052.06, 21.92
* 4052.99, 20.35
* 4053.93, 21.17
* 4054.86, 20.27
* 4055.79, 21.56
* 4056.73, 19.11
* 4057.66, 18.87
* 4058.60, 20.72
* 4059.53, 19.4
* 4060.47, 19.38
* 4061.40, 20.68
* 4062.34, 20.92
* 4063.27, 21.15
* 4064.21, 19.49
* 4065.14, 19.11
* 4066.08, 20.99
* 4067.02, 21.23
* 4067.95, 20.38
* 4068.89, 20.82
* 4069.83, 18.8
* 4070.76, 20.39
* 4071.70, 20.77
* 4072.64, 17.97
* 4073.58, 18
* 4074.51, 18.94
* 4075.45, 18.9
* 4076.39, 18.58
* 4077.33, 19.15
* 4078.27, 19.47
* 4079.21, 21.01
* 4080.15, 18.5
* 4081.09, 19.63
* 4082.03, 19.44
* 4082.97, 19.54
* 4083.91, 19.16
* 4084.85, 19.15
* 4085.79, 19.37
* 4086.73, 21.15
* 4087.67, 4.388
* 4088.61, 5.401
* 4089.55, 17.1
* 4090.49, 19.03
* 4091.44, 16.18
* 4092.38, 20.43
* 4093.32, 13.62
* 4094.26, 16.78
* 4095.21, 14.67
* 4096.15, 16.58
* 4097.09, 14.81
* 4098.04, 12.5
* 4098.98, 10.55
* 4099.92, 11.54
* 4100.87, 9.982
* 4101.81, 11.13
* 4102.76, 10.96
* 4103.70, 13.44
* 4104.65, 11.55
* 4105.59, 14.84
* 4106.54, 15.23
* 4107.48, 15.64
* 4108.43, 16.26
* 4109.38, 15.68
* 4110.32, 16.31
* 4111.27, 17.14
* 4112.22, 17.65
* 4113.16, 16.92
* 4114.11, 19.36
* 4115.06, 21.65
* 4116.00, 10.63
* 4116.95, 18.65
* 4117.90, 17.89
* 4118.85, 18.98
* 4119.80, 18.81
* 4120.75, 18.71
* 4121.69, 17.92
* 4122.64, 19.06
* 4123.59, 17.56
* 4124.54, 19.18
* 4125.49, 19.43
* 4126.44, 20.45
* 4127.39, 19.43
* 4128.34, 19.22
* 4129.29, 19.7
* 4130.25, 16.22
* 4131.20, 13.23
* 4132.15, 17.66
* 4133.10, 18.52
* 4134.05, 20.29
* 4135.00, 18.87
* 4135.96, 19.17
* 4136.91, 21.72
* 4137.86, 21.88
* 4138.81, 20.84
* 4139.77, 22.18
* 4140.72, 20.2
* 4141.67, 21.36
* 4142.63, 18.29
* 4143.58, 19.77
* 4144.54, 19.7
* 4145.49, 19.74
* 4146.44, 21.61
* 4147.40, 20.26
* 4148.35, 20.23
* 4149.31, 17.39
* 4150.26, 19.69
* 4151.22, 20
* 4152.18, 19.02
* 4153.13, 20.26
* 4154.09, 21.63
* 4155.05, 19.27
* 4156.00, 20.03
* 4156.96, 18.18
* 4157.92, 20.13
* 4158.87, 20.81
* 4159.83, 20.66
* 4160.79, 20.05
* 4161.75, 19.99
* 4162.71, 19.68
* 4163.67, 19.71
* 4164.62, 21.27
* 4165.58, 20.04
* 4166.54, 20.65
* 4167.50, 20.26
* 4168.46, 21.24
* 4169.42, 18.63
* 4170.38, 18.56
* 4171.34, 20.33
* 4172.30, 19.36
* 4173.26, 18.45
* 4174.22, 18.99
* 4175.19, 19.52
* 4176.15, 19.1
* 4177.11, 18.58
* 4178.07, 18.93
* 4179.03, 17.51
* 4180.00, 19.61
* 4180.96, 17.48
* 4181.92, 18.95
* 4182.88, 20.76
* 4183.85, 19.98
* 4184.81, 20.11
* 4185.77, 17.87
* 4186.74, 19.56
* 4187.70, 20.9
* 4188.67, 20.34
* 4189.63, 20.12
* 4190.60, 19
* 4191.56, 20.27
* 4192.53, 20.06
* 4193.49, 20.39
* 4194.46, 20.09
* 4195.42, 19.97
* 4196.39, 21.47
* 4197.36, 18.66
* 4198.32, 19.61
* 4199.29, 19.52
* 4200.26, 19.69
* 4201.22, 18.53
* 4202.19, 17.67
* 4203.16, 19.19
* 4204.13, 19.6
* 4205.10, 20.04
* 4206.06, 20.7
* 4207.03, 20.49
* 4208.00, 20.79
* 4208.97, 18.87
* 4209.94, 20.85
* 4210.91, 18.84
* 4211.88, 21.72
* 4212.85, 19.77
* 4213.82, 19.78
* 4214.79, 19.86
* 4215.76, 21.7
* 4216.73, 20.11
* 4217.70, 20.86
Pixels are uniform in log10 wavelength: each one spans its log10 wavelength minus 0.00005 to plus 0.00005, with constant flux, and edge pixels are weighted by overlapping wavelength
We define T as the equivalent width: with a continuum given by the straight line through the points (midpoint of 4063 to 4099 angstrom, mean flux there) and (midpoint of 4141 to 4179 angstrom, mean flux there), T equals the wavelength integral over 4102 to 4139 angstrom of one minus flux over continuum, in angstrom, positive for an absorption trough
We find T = 2.5 angstrom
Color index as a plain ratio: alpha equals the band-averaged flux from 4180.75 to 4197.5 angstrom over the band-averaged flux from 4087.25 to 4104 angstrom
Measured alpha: 1.49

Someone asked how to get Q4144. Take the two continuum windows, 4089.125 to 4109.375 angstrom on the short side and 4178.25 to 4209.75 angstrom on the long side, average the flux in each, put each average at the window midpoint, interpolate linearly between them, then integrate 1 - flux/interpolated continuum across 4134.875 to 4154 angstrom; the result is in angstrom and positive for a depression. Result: -3.7 angstrom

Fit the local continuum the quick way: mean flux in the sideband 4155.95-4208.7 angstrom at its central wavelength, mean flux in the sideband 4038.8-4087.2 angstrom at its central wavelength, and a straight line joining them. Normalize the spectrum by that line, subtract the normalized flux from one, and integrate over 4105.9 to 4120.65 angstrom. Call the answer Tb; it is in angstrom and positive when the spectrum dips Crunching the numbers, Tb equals 2.1 angstrom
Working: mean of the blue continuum 20.1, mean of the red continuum 19.7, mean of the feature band 17.1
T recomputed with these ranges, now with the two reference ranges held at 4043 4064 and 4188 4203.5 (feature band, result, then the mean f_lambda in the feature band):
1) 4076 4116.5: 8.8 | 15.9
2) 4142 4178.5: 0.3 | 19.7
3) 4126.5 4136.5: 0.9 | 18.3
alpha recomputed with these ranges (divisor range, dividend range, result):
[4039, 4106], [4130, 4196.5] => 1.08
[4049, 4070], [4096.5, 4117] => 0.71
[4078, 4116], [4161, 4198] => 1.25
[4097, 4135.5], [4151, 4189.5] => 1.20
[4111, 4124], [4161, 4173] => 1.11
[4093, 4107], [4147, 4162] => 1.50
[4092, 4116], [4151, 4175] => 1.33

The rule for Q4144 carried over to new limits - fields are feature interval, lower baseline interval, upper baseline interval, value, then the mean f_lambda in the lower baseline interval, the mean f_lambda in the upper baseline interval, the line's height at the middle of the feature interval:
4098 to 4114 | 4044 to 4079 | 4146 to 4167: 4.76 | 20.2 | 20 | 20.1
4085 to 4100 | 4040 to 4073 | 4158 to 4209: 3.98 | 20.3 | 19.7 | 20.1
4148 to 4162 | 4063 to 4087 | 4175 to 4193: -0.25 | 19.6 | 19.4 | 19.5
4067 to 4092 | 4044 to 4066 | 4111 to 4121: 1.64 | 20.5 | 17.8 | 19.4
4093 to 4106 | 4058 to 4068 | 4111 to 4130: 4.12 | 20.3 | 18.4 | 19.1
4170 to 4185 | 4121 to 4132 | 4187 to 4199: 0.40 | 18.3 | 20.1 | 19.6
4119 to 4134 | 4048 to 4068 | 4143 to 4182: 1.17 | 20.6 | 19.6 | 20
